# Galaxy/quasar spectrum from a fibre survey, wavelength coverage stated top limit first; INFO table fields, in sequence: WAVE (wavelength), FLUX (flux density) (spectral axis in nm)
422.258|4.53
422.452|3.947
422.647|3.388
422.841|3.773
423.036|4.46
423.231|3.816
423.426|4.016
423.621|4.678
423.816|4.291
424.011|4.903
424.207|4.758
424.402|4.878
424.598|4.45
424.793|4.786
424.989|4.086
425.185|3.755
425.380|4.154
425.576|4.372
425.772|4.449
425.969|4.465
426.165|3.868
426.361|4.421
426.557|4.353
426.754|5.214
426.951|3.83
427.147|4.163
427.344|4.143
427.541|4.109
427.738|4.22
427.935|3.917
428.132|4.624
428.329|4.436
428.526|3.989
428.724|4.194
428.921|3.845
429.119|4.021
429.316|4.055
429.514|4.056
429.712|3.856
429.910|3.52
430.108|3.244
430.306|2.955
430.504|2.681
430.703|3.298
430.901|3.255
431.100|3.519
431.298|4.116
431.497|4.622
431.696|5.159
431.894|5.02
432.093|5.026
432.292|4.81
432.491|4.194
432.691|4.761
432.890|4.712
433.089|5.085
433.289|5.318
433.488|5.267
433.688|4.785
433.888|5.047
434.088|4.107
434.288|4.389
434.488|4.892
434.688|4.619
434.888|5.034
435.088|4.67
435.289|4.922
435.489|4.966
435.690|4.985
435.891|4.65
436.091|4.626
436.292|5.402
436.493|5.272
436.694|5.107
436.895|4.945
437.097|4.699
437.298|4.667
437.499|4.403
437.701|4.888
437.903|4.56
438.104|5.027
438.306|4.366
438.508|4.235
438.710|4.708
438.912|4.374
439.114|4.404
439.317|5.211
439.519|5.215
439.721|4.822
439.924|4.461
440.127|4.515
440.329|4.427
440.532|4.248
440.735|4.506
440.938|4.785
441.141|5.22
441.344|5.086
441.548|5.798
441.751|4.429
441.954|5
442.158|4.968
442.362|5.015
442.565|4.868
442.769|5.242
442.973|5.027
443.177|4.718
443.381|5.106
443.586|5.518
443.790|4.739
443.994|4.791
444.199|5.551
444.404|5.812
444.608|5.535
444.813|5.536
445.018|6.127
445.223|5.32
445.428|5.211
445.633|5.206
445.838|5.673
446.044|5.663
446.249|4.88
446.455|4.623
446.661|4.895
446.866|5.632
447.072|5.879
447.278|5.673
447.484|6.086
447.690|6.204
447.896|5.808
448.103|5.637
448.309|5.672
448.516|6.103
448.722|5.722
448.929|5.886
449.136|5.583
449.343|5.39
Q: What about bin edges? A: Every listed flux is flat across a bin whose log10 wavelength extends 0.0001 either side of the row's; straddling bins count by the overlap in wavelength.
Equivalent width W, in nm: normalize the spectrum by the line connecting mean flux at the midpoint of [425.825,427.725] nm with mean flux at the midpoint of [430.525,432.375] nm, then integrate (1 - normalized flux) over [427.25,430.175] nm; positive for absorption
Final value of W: 0.17 nm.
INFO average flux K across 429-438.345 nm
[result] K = 4.5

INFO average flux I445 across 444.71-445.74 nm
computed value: 5.48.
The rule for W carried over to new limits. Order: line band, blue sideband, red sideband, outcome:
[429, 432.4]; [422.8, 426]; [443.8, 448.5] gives 0.541 nm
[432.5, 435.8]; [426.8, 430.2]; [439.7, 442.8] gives -0.334 nm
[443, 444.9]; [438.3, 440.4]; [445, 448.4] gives -0.020 nm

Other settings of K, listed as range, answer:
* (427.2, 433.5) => 4.17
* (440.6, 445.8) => 5.17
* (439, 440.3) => 4.75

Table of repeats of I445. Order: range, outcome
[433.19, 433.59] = 5.29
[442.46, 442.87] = 5.06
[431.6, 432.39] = 5.01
